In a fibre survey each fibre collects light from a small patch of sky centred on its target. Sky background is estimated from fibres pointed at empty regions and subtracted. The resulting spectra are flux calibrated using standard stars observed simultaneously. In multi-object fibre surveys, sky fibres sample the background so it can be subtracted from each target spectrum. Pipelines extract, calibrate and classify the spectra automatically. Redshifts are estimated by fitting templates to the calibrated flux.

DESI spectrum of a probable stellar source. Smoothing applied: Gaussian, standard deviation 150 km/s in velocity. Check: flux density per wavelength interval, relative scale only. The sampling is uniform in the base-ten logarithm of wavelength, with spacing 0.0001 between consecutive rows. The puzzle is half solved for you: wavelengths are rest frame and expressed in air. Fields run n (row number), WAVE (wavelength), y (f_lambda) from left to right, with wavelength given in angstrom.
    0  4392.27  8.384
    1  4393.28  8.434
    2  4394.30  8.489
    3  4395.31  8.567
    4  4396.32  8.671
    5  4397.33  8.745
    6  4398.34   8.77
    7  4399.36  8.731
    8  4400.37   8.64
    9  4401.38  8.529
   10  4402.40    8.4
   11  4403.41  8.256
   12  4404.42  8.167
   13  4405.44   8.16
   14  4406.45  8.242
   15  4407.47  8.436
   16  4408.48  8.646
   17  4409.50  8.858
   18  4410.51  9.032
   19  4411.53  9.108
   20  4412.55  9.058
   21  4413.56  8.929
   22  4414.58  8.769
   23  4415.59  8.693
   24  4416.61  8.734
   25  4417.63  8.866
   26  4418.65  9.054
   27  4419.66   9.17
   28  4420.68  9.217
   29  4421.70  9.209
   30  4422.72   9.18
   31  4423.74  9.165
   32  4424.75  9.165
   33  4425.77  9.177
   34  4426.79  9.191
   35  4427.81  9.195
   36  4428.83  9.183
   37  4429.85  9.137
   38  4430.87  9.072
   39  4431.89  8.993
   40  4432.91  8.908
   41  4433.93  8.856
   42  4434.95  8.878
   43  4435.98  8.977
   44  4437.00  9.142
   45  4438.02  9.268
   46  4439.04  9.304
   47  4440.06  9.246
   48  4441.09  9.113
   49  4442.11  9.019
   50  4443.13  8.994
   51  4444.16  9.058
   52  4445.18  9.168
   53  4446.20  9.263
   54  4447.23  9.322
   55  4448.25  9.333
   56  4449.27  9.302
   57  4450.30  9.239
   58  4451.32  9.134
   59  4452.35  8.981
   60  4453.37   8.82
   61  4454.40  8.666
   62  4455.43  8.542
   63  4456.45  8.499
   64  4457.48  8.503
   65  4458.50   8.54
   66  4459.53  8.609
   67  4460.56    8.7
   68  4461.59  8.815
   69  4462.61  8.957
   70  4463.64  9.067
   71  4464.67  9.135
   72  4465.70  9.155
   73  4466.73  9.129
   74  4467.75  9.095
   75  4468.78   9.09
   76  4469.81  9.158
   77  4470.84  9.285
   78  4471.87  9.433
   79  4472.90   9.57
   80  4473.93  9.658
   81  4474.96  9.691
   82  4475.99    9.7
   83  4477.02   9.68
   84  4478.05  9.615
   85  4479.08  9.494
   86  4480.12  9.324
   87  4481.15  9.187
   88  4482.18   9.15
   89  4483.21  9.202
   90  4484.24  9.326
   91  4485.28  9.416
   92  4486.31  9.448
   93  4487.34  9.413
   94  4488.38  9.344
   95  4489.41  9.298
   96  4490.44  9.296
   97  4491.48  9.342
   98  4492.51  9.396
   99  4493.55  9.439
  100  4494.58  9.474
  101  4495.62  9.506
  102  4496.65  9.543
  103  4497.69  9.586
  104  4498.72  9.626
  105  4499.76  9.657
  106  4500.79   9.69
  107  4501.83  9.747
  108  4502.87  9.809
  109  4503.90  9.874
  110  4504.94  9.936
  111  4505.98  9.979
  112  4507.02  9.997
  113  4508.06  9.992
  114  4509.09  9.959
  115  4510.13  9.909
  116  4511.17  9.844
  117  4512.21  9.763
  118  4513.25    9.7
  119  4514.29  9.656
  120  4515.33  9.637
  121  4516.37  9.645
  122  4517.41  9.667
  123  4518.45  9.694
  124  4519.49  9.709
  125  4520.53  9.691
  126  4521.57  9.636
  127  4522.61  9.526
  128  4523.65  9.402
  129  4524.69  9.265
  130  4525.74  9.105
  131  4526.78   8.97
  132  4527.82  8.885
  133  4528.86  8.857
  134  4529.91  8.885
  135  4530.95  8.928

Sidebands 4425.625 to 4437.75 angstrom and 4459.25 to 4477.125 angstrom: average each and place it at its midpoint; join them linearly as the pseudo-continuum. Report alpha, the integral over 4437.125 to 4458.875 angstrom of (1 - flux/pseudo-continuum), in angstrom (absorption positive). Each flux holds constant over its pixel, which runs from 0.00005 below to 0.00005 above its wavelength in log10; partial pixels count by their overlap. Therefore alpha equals 0.3 angstrom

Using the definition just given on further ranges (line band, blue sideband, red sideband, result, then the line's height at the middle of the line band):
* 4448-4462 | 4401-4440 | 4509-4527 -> 0.5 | 9.15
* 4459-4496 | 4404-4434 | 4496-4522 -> 0.7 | 9.47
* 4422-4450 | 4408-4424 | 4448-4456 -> -0.5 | 8.98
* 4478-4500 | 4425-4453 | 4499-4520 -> 0.4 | 9.6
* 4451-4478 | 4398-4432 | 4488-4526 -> 0.6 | 9.28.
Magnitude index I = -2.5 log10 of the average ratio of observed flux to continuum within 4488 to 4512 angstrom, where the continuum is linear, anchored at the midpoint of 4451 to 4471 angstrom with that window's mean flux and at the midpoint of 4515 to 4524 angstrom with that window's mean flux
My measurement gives -0.03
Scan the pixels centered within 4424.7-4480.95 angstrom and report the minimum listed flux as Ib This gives 8.499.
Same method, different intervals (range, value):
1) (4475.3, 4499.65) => 9.15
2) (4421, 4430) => 9.137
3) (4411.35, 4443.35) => 8.693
